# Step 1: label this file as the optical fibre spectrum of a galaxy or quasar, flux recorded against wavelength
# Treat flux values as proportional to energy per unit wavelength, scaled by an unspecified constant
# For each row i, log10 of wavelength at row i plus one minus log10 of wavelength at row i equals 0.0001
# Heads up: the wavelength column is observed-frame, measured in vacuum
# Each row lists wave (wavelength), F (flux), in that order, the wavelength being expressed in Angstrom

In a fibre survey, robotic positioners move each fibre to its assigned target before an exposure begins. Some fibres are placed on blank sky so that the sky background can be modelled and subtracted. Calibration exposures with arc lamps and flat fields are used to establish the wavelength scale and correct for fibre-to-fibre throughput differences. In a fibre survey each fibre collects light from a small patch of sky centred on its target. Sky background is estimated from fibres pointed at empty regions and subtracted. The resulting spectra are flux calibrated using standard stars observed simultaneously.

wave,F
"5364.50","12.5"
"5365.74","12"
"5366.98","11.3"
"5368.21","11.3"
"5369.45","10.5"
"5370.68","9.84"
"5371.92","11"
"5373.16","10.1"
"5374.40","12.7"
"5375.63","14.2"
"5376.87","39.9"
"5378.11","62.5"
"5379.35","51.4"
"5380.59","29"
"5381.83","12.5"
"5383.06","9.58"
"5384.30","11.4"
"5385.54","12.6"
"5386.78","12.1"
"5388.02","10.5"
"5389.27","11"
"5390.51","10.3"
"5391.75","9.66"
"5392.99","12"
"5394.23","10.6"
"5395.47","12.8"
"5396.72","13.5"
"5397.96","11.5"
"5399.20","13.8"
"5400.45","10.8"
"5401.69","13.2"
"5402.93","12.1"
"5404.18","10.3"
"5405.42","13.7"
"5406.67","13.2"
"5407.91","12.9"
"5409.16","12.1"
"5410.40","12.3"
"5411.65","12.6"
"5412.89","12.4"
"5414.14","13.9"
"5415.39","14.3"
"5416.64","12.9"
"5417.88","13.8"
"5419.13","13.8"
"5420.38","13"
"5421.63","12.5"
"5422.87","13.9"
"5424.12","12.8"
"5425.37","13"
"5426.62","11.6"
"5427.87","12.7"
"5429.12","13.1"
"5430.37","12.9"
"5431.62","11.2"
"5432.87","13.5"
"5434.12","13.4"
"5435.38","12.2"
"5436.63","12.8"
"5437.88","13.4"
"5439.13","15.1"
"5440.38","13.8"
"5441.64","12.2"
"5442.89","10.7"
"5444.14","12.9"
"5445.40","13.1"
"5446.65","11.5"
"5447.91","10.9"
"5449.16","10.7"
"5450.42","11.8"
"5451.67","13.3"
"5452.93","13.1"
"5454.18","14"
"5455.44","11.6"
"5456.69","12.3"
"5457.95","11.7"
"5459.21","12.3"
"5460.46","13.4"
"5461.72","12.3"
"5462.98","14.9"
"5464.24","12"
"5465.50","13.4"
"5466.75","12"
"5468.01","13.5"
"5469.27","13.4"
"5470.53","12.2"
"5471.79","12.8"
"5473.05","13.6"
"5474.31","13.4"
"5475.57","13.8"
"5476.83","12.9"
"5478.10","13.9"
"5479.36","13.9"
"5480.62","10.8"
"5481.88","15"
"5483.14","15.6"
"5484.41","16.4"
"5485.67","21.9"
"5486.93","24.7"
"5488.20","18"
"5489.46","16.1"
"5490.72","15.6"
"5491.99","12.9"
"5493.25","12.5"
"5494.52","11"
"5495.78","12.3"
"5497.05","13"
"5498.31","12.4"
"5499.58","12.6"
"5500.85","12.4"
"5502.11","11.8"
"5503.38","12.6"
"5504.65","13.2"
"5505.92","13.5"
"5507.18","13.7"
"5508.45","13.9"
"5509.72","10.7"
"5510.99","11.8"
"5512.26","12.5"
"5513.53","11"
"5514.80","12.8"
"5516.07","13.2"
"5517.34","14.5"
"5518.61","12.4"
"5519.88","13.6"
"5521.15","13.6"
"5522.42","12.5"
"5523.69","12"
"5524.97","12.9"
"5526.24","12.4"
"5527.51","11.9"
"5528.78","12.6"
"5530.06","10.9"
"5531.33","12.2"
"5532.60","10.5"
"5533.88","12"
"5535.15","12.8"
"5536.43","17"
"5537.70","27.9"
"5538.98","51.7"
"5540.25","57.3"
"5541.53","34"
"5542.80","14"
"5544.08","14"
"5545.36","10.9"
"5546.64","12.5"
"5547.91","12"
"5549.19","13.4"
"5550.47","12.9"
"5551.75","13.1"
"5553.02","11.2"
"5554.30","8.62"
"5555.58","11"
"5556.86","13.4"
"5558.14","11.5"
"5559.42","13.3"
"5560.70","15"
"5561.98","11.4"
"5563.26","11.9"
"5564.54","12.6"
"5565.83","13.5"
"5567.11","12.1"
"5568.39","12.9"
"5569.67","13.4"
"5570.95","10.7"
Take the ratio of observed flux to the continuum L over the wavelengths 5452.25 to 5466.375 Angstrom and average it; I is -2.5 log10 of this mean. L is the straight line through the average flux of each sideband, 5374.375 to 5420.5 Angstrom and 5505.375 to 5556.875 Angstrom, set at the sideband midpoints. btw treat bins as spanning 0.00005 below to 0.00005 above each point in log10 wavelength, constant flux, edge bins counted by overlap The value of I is 0.221 mag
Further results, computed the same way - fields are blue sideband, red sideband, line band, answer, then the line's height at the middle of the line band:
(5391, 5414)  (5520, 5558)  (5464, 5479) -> 0.10 mag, 14.4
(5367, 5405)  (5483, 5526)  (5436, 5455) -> 0.18 mag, 14.9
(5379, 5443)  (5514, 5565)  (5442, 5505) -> 0.08 mag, 14.4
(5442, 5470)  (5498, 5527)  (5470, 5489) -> -0.21 mag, 12.6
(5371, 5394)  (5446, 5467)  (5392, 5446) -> 0.21 mag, 15.6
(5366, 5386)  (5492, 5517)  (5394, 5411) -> 0.43 mag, 18.4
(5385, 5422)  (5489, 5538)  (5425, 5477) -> -0.01 mag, 12.6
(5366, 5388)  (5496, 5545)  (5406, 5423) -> 0.36 mag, 18.3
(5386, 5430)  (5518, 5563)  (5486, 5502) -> 0.01 mag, 14.7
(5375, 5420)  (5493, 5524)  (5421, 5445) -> 0.16 mag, 14.9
